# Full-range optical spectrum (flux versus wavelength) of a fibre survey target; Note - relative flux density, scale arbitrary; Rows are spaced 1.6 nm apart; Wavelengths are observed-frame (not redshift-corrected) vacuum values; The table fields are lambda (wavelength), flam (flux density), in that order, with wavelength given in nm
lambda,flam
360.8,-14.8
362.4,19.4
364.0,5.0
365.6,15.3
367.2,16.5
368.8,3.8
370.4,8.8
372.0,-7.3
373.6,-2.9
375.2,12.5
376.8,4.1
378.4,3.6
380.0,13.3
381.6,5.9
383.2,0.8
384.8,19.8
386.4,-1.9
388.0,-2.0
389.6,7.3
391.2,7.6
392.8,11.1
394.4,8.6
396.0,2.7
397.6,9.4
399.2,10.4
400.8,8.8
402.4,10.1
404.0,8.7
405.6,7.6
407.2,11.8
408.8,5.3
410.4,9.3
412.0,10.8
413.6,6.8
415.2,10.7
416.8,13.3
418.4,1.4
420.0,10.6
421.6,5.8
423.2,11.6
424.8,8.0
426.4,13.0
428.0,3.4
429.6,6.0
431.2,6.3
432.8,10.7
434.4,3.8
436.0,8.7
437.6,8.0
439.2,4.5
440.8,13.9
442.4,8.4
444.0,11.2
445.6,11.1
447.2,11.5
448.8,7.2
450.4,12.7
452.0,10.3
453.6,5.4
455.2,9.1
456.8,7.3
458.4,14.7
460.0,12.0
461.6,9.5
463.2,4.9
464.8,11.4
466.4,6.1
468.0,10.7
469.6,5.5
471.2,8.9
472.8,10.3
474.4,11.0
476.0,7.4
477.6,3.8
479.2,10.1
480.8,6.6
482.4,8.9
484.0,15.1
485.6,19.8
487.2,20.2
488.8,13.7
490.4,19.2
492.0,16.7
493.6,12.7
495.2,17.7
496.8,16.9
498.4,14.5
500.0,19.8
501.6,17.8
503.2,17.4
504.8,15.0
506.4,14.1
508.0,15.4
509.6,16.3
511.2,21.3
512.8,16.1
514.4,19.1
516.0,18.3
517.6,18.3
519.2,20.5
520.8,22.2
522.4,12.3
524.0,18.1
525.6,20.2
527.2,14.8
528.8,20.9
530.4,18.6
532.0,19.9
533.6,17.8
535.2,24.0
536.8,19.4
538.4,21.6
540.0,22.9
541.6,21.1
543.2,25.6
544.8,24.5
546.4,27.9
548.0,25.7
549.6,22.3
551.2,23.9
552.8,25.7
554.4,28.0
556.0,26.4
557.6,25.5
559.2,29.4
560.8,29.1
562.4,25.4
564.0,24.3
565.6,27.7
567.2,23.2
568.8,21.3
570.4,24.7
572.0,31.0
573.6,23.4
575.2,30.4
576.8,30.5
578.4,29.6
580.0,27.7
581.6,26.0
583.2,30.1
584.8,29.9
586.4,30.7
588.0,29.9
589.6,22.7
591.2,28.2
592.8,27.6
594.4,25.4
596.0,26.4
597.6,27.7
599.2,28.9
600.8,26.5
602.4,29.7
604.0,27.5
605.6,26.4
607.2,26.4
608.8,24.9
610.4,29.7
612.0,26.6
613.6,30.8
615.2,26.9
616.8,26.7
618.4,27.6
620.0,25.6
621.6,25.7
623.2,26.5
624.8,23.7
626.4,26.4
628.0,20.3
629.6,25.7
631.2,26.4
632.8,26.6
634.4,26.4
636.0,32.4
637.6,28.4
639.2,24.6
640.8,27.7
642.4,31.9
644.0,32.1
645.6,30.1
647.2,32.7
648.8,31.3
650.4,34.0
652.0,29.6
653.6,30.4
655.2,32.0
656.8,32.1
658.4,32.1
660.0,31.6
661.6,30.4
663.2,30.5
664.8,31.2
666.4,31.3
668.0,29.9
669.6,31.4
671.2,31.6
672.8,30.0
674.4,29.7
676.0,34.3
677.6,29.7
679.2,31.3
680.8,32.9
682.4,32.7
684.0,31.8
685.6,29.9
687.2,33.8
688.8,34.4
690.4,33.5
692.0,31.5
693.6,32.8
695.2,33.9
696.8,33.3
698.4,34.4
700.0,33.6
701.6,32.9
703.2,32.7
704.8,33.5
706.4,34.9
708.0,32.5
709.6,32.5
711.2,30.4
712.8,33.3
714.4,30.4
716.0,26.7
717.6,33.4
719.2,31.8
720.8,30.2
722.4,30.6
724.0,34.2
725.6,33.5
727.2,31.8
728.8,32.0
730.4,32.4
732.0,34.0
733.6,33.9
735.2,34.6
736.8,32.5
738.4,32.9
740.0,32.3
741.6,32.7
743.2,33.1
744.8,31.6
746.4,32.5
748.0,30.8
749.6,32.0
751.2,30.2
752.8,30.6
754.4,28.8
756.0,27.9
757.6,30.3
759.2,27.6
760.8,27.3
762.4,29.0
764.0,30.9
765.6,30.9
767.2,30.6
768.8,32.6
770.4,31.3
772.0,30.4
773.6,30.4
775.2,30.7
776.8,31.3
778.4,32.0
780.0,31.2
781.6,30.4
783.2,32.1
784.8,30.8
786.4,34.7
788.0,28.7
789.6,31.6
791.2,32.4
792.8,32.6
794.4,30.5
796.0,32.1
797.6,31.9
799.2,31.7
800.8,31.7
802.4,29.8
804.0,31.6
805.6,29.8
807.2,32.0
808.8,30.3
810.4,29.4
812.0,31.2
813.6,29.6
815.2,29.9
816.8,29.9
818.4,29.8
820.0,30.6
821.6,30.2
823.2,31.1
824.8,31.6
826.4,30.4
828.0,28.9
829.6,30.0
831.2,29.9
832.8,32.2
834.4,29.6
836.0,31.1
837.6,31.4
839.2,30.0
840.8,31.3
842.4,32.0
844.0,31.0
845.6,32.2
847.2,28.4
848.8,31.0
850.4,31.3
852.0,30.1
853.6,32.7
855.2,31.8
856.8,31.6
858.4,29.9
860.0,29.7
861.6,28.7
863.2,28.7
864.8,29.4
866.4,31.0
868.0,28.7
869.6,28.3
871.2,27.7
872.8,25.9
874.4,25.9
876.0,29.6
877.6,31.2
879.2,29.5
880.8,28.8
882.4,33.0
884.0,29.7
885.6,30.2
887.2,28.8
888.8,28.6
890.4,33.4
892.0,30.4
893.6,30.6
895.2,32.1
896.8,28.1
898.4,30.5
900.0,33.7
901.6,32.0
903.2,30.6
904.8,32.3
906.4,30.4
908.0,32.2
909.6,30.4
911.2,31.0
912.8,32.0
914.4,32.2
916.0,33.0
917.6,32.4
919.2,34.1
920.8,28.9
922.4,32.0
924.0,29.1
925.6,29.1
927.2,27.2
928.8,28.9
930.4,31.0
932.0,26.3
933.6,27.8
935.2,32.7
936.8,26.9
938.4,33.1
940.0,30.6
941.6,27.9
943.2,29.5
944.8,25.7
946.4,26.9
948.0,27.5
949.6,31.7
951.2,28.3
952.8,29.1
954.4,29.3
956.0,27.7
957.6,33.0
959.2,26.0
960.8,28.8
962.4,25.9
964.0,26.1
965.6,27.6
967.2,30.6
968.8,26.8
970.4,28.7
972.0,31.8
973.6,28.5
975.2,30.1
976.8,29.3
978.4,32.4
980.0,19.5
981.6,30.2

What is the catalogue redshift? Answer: 0.213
